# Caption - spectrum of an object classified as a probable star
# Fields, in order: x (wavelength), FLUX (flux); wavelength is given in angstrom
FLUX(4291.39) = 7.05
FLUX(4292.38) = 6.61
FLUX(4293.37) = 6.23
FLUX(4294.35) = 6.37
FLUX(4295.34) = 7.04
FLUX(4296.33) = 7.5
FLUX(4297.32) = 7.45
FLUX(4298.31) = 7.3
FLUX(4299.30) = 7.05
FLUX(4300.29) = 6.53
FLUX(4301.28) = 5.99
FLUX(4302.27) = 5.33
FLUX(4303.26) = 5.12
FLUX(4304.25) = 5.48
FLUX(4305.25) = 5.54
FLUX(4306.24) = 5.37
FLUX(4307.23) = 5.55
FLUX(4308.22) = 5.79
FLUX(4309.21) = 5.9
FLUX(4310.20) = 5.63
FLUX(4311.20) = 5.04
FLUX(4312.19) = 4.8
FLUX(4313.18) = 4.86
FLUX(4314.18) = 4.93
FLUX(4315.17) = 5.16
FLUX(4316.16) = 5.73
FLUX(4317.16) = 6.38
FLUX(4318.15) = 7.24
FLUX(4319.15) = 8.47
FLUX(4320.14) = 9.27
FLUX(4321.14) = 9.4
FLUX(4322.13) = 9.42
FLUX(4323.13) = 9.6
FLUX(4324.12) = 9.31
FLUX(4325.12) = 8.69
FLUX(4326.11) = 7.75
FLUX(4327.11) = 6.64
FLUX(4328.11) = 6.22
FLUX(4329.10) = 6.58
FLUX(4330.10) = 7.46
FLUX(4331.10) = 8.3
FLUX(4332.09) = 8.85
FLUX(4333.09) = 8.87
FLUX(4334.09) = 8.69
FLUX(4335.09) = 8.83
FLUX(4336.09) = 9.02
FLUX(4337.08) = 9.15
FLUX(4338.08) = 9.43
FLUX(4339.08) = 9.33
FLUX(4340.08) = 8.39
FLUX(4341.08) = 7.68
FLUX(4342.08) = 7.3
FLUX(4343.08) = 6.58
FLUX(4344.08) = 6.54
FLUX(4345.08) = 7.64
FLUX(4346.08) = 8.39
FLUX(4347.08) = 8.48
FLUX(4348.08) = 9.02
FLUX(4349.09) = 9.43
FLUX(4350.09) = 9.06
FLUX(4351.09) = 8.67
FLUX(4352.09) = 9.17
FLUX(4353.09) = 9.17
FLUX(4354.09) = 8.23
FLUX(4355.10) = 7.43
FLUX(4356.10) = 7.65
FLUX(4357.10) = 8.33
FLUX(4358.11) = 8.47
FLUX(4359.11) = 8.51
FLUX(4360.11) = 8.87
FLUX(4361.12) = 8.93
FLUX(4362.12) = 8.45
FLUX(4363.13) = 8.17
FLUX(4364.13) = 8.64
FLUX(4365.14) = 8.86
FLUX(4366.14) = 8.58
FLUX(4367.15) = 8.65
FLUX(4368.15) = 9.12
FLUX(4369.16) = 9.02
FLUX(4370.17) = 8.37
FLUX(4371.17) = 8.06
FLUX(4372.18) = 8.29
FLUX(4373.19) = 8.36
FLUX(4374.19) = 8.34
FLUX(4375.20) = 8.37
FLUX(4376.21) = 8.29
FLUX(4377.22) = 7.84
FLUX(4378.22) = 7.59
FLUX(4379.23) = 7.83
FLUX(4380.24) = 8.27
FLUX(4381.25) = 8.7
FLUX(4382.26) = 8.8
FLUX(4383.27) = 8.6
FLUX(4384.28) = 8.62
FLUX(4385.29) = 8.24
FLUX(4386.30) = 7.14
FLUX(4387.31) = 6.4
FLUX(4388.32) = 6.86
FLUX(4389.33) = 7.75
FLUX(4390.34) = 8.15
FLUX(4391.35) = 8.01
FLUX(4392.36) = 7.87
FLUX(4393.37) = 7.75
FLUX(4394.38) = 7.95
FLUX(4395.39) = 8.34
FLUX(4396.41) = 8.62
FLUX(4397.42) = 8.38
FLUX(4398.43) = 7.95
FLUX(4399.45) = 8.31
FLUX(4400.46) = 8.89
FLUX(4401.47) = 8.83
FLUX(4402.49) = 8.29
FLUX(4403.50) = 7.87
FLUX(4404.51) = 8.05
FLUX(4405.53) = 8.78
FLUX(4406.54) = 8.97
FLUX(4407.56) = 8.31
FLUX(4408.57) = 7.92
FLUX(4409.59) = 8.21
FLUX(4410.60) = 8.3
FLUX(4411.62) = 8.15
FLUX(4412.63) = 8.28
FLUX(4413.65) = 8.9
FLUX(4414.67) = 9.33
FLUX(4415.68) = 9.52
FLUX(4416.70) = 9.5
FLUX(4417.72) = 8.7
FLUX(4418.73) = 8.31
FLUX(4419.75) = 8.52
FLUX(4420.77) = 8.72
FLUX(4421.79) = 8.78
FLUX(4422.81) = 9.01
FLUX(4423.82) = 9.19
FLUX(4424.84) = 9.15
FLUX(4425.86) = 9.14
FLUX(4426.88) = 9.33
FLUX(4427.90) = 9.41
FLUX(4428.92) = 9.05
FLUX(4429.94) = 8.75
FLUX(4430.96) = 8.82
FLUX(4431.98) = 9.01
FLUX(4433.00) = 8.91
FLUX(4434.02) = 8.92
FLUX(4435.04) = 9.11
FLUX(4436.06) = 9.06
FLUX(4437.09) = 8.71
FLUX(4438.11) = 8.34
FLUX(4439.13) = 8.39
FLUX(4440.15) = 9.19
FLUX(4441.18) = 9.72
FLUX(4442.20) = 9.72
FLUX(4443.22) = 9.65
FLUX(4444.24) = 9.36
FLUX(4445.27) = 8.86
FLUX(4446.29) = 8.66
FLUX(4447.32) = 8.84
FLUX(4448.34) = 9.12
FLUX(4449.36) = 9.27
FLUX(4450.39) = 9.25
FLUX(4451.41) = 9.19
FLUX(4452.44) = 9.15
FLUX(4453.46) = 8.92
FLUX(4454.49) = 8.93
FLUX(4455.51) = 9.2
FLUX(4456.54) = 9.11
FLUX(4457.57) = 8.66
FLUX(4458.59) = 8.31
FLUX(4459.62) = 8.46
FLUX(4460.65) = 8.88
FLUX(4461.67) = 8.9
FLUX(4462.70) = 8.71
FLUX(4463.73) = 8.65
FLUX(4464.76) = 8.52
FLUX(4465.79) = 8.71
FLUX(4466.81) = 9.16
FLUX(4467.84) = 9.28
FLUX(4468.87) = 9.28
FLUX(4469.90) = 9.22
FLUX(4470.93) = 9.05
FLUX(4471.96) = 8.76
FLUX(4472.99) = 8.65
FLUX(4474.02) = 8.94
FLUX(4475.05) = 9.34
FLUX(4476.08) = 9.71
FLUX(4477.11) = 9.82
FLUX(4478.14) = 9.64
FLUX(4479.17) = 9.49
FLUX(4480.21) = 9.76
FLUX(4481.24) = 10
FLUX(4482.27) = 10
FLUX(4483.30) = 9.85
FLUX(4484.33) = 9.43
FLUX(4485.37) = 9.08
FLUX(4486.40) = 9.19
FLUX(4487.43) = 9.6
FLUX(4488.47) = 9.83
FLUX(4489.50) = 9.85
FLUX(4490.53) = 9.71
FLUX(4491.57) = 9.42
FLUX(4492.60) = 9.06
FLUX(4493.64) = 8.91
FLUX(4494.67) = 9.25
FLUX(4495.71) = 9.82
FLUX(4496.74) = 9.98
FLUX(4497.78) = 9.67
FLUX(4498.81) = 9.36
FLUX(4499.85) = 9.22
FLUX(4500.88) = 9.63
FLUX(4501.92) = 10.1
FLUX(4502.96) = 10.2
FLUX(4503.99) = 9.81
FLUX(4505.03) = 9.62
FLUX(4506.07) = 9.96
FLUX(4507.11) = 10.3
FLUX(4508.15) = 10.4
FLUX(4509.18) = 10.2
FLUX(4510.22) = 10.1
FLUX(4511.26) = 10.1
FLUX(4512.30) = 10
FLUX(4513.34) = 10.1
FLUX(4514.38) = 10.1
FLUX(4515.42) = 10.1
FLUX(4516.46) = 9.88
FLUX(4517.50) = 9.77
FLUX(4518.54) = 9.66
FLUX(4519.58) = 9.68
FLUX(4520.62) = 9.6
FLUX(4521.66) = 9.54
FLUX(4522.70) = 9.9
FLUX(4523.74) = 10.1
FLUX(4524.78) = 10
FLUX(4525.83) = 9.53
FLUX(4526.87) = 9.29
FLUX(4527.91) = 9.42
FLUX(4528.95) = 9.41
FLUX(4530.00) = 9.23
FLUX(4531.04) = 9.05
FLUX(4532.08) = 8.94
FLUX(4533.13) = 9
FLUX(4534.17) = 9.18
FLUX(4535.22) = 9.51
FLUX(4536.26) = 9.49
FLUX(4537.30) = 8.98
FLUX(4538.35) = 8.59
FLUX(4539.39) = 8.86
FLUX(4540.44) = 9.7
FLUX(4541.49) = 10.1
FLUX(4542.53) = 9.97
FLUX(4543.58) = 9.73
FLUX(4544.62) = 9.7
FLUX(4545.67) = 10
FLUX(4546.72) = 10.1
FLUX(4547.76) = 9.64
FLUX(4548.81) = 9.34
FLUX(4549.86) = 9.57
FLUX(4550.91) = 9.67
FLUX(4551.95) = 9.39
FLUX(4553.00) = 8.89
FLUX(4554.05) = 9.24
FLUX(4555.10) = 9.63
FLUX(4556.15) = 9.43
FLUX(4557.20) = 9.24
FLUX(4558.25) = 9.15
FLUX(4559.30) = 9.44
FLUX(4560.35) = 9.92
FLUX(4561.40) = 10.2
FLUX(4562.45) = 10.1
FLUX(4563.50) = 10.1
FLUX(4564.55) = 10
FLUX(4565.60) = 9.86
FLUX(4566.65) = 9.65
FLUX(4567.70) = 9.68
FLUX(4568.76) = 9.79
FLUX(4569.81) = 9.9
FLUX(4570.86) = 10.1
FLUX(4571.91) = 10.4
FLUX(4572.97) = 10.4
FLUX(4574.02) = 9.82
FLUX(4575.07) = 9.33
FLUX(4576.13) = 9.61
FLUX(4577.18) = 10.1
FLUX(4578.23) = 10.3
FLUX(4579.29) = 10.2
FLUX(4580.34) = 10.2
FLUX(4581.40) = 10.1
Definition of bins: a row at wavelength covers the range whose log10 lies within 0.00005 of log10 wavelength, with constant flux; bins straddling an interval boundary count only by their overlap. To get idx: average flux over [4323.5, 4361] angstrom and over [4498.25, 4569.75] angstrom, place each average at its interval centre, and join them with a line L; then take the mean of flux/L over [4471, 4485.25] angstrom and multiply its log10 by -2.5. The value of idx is -0.02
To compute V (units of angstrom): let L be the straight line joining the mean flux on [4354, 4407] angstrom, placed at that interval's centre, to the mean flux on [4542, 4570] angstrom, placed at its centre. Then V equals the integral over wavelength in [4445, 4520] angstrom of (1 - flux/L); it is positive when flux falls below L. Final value -2.7 angstrom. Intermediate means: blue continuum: 8.26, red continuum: 9.68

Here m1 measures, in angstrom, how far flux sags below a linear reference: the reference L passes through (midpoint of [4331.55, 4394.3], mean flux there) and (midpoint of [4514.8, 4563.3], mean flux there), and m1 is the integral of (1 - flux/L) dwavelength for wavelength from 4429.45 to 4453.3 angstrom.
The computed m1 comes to -0.5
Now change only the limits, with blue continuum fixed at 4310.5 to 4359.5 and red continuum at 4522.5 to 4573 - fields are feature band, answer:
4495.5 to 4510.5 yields -1.1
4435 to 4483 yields -1.2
